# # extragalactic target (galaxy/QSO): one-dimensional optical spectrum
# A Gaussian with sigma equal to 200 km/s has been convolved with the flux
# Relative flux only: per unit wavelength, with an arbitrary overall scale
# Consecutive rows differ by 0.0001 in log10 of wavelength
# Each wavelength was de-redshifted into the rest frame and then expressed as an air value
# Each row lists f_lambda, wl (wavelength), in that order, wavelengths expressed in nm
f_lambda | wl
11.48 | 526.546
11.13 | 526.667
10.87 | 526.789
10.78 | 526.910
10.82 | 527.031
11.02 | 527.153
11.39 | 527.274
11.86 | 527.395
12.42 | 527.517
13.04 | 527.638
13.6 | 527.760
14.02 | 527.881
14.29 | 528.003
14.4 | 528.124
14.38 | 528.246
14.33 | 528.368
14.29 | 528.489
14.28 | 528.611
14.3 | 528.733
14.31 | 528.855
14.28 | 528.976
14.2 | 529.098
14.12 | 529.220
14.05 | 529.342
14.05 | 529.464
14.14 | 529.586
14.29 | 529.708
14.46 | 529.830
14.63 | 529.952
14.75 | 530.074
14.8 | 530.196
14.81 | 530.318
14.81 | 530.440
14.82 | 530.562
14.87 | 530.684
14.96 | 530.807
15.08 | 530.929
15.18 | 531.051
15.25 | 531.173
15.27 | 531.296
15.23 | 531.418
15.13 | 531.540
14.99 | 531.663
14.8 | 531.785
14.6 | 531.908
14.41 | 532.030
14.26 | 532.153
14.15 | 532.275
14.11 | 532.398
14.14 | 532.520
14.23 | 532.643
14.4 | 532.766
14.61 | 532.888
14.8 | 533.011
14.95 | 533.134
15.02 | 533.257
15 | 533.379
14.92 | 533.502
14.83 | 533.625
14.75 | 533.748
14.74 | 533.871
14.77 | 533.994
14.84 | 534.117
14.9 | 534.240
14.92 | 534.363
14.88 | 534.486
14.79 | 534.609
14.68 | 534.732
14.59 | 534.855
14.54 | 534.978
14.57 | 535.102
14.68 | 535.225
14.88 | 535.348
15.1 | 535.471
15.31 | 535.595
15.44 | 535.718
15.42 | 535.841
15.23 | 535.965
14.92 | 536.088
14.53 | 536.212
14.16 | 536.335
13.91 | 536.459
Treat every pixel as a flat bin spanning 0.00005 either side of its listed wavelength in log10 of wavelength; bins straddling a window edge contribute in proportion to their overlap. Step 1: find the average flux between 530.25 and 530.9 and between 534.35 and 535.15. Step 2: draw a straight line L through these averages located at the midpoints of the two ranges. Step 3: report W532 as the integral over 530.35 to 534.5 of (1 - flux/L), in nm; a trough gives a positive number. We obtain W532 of 0.00 nm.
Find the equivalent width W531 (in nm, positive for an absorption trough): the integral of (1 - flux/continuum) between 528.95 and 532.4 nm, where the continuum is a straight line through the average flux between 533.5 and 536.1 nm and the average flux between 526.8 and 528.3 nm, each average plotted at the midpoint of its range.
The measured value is -0.269 nm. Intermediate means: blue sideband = 12.6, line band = 14.6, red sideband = 14.9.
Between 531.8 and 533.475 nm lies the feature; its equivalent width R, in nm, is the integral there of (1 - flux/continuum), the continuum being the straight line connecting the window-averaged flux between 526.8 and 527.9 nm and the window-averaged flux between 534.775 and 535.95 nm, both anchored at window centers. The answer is -0.07 nm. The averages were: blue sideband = 12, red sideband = 15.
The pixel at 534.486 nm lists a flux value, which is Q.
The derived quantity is 14.88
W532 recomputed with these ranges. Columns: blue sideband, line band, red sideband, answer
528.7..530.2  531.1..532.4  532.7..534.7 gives -0.017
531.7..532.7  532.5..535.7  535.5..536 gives 0.020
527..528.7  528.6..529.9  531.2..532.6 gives -0.049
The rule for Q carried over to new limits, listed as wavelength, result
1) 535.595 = 15.31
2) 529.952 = 14.63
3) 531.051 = 15.18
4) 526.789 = 10.87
